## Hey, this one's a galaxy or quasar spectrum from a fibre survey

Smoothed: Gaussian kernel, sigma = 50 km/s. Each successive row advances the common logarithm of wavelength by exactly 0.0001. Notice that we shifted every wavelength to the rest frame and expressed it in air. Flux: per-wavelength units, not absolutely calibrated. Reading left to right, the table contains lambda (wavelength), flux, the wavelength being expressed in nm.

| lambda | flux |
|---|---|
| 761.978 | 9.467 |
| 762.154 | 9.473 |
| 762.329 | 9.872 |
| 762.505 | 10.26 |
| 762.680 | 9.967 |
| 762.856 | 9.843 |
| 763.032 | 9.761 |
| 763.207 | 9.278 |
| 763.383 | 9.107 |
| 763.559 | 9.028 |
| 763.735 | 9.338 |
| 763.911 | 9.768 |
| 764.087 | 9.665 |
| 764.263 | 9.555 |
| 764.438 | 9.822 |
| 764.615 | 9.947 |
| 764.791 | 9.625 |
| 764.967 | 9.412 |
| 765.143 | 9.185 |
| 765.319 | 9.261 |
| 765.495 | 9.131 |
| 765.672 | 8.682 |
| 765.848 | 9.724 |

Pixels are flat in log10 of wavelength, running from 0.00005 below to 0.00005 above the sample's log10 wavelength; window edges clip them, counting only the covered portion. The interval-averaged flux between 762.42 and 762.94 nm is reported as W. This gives 10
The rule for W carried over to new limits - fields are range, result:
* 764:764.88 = 9.72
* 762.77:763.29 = 9.64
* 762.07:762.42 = 9.68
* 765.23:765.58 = 9.21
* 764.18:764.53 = 9.69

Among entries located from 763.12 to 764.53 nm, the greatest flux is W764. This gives 9.822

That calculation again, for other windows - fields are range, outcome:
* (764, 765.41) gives 9.947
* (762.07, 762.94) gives 10.26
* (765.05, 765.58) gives 9.261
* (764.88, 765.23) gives 9.412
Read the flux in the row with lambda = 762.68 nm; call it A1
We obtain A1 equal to 9.967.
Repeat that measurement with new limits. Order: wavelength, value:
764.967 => 9.412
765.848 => 9.724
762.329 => 9.872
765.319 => 9.261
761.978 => 9.467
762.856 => 9.843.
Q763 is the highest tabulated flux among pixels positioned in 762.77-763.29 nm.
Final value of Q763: 9.843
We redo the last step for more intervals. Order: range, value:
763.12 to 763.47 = 9.278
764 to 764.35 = 9.665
